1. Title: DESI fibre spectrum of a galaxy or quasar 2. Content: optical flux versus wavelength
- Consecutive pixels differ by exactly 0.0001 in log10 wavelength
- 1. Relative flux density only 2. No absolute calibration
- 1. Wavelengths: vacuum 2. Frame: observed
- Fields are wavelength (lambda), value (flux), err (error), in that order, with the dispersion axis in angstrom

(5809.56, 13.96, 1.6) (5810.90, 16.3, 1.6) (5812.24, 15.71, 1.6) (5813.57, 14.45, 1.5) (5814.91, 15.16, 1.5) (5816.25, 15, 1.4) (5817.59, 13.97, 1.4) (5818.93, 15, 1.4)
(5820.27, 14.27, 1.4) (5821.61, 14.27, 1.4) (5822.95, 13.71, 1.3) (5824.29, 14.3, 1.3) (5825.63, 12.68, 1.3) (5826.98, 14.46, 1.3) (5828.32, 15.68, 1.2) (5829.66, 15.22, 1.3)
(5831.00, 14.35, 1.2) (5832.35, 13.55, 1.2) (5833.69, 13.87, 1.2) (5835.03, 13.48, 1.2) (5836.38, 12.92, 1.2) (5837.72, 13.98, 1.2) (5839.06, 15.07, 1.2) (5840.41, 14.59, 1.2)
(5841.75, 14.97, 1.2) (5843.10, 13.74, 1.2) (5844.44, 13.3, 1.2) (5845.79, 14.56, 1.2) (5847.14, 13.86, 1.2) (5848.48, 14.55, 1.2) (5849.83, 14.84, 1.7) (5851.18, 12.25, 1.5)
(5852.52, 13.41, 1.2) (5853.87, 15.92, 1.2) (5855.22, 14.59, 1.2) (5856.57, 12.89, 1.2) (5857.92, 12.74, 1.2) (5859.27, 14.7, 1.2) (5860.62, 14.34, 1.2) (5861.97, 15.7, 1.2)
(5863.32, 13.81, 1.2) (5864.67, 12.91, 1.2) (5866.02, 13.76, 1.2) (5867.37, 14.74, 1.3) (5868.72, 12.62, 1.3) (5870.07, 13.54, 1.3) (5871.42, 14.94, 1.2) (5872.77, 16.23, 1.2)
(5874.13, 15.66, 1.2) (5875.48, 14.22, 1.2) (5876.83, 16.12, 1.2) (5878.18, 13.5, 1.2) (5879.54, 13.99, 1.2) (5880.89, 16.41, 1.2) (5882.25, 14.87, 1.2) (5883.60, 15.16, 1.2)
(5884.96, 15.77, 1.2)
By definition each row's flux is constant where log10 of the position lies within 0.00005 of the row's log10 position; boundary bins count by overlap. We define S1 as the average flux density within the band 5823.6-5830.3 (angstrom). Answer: 14.5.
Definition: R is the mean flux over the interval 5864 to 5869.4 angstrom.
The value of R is 13.5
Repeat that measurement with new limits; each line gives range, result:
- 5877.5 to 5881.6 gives 14.6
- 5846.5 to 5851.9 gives 13.9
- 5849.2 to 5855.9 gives 14.2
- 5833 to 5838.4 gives 13.6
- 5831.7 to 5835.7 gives 13.7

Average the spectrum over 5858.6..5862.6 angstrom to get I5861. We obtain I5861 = 14.9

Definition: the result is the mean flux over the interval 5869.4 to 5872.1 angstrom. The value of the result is 14.3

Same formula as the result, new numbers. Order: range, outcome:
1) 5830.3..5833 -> 13.9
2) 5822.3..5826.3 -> 13.6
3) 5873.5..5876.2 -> 15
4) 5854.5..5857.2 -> 13.8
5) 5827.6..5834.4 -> 14.5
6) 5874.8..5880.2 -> 14.5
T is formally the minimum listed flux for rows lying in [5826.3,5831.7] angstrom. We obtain 14.35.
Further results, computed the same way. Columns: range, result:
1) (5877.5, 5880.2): 13.5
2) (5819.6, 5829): 12.68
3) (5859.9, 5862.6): 14.34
